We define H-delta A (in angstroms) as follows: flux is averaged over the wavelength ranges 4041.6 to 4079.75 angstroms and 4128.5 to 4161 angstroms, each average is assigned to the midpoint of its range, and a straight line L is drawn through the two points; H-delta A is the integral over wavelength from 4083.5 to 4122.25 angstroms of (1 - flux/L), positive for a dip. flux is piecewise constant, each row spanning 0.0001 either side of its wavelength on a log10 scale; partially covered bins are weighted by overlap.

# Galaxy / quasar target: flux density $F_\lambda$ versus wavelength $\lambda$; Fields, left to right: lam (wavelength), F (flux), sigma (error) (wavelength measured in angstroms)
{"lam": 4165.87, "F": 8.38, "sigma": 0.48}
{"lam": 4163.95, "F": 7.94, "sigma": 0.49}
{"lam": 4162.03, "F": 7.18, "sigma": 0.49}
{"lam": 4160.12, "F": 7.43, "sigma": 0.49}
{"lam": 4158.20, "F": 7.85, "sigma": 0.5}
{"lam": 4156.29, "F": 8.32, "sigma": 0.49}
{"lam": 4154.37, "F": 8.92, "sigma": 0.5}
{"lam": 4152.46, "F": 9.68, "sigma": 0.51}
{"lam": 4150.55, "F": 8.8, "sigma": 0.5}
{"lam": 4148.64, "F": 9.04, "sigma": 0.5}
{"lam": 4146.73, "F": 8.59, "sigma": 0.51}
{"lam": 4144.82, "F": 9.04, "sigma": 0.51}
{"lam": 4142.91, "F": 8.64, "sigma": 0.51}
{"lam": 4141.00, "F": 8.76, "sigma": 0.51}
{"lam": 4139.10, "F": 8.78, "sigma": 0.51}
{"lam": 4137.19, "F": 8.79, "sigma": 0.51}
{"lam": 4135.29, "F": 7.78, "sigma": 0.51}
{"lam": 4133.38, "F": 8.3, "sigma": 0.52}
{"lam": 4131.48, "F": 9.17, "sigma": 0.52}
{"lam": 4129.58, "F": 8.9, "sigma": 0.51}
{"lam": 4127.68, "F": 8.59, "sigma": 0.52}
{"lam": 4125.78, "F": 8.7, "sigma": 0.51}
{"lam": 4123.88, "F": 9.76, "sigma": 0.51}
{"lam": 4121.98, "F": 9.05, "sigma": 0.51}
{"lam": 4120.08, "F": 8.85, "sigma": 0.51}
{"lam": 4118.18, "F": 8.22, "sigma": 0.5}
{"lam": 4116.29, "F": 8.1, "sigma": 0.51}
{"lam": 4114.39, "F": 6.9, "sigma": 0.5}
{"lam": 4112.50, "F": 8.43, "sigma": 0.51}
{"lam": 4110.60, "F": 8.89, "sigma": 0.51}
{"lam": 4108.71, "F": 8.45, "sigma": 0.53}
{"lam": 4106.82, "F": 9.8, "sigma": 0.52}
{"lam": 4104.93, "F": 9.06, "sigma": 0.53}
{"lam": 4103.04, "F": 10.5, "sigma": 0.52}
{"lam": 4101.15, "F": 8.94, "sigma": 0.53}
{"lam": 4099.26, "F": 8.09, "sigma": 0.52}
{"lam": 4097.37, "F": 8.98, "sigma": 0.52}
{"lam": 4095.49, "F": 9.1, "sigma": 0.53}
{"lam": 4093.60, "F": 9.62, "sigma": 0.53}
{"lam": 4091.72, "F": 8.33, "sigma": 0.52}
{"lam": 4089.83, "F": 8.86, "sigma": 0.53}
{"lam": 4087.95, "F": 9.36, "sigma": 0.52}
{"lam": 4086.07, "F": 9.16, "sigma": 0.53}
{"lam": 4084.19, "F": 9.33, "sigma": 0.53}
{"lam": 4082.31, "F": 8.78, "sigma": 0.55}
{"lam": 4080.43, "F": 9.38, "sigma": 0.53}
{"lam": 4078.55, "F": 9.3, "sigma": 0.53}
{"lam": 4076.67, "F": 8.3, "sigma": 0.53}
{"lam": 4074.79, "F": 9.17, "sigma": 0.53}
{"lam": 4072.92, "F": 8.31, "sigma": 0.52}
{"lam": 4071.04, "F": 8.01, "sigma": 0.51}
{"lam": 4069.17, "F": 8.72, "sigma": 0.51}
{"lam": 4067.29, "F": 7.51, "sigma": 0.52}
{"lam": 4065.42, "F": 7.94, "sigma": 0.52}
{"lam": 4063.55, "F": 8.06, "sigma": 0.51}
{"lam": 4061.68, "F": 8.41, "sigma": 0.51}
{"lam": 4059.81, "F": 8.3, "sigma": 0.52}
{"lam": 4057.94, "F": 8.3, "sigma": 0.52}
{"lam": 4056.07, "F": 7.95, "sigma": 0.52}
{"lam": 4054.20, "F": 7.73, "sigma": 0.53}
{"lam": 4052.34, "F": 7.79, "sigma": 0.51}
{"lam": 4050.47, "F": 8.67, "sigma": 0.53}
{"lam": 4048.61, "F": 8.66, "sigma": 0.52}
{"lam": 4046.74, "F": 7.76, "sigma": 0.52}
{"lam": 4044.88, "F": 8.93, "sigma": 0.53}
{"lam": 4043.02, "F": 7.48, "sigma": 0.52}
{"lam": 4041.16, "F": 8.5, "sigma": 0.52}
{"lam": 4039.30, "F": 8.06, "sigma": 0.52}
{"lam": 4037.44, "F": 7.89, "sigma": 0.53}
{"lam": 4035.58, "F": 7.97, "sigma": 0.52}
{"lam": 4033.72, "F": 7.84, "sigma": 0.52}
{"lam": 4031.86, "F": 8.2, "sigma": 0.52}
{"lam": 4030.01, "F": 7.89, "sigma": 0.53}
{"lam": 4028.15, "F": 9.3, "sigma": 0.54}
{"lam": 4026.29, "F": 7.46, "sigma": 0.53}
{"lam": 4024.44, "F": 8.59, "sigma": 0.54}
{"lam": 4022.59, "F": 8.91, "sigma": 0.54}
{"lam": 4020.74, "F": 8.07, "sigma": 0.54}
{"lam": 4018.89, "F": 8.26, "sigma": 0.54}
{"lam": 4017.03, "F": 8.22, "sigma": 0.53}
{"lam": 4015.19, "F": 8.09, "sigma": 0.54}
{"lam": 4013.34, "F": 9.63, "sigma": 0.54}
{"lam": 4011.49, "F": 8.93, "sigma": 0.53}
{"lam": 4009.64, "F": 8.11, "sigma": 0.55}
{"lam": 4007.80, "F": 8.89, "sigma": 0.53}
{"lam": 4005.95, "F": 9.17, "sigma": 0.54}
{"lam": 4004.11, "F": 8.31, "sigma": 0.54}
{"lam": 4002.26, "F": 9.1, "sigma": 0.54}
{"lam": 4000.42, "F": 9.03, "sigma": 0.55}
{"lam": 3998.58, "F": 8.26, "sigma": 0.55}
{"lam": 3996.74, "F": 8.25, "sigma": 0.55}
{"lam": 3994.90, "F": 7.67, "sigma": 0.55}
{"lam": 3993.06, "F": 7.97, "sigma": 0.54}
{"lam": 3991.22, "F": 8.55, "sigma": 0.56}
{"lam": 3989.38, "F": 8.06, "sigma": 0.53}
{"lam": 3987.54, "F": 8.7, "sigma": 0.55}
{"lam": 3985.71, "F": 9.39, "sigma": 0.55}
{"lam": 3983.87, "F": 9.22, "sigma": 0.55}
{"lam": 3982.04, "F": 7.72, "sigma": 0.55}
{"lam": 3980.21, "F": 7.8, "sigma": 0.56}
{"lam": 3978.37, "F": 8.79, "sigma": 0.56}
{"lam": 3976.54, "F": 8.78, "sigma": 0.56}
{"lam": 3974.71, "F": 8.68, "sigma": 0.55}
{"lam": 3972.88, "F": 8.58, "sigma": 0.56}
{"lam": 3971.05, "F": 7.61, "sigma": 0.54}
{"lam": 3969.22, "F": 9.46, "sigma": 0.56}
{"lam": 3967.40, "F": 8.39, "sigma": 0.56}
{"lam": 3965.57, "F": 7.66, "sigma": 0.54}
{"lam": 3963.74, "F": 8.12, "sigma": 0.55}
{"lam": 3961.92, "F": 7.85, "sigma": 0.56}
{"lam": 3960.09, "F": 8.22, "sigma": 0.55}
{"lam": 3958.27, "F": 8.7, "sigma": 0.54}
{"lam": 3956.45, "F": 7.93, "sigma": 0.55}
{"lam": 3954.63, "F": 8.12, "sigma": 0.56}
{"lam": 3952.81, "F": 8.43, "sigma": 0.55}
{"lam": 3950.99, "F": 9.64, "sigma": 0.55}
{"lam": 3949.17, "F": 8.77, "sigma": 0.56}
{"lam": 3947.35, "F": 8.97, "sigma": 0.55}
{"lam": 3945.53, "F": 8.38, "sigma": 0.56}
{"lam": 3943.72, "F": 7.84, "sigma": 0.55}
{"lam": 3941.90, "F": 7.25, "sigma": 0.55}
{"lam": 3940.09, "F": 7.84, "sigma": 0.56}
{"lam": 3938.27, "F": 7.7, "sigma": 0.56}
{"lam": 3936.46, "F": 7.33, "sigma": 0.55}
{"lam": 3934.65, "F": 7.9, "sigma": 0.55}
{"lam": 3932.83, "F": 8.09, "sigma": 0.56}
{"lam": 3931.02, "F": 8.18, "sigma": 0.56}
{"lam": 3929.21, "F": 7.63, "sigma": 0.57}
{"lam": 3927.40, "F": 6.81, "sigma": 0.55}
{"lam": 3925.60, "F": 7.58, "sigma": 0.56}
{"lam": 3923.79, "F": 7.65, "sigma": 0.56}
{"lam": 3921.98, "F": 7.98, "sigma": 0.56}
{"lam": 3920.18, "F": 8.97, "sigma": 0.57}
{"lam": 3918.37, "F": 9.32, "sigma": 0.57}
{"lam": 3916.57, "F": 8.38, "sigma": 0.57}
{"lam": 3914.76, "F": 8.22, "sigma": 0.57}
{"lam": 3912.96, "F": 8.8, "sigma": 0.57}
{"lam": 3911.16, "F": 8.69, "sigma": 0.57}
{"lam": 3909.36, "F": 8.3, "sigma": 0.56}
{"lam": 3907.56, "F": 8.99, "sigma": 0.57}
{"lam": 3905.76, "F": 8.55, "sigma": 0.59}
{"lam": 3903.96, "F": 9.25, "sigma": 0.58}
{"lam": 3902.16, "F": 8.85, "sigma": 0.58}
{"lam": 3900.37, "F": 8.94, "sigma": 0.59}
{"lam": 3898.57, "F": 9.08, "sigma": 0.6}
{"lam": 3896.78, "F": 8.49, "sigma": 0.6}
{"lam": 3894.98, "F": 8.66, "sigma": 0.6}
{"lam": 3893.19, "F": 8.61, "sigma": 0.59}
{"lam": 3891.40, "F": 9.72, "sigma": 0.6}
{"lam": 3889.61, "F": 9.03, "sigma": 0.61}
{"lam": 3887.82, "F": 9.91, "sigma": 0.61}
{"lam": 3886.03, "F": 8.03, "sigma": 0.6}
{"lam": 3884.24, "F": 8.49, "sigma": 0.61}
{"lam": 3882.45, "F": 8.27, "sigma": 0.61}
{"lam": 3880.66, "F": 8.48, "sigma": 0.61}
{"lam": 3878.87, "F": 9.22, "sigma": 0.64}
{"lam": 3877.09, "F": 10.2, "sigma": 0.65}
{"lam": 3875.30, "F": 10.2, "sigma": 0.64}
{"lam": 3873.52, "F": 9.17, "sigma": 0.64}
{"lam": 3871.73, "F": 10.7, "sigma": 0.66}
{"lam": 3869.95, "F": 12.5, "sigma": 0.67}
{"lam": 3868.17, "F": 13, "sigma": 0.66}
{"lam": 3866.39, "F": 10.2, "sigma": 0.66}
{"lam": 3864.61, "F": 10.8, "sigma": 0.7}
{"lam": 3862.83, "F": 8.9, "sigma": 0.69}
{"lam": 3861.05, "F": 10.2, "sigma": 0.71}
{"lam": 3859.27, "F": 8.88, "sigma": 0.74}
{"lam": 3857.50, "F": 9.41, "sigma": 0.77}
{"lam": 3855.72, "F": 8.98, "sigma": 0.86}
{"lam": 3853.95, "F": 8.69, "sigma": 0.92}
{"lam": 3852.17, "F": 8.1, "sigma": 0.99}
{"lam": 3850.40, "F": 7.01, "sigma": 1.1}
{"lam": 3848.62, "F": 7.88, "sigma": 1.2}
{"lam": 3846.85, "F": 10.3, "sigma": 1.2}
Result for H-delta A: -1.8 angstroms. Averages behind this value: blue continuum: 8.28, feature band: 8.85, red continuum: 8.64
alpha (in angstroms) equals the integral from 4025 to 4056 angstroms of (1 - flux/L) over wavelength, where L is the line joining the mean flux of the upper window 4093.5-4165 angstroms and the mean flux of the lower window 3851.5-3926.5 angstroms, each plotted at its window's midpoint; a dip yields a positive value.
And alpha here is 2.5 angstroms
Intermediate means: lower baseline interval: 9.15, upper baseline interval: 8.67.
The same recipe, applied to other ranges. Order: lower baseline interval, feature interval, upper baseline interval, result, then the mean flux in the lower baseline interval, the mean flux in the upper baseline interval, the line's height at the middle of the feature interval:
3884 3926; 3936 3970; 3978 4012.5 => 1.4 angstroms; 8.7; 8.52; 8.6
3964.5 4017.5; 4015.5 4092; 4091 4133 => 2.7 angstroms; 8.52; 8.83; 8.68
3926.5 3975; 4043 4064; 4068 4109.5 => 1.3 angstroms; 8.15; 8.97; 8.76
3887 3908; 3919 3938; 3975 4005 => 2.2 angstroms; 9.01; 8.48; 8.83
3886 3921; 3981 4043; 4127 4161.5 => 2.4 angstroms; 8.86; 8.62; 8.75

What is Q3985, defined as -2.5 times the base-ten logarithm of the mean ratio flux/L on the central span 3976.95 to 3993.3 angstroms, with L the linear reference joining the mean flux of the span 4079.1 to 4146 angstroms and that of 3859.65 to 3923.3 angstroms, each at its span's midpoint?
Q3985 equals 0.07 mag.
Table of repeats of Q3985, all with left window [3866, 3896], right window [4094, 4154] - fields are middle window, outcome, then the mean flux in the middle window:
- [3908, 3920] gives 0.11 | 8.65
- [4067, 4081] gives 0.05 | 8.61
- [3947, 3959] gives 0.09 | 8.64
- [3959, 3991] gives 0.11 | 8.42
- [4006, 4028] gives 0.08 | 8.53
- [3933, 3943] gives 0.23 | 7.64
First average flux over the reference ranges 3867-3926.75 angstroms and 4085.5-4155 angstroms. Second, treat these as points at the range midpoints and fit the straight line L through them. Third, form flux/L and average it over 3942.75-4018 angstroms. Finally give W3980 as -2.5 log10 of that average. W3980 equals 0.06 mag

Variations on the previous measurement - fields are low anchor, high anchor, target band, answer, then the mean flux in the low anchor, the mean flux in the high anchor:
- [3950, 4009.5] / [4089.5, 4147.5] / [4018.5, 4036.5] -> 0.04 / 8.47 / 8.77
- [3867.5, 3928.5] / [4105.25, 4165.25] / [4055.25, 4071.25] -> 0.07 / 9.01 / 8.57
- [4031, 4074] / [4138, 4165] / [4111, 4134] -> -0.03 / 8.13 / 8.5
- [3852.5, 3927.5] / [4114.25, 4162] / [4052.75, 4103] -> 0.01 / 9.14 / 8.6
